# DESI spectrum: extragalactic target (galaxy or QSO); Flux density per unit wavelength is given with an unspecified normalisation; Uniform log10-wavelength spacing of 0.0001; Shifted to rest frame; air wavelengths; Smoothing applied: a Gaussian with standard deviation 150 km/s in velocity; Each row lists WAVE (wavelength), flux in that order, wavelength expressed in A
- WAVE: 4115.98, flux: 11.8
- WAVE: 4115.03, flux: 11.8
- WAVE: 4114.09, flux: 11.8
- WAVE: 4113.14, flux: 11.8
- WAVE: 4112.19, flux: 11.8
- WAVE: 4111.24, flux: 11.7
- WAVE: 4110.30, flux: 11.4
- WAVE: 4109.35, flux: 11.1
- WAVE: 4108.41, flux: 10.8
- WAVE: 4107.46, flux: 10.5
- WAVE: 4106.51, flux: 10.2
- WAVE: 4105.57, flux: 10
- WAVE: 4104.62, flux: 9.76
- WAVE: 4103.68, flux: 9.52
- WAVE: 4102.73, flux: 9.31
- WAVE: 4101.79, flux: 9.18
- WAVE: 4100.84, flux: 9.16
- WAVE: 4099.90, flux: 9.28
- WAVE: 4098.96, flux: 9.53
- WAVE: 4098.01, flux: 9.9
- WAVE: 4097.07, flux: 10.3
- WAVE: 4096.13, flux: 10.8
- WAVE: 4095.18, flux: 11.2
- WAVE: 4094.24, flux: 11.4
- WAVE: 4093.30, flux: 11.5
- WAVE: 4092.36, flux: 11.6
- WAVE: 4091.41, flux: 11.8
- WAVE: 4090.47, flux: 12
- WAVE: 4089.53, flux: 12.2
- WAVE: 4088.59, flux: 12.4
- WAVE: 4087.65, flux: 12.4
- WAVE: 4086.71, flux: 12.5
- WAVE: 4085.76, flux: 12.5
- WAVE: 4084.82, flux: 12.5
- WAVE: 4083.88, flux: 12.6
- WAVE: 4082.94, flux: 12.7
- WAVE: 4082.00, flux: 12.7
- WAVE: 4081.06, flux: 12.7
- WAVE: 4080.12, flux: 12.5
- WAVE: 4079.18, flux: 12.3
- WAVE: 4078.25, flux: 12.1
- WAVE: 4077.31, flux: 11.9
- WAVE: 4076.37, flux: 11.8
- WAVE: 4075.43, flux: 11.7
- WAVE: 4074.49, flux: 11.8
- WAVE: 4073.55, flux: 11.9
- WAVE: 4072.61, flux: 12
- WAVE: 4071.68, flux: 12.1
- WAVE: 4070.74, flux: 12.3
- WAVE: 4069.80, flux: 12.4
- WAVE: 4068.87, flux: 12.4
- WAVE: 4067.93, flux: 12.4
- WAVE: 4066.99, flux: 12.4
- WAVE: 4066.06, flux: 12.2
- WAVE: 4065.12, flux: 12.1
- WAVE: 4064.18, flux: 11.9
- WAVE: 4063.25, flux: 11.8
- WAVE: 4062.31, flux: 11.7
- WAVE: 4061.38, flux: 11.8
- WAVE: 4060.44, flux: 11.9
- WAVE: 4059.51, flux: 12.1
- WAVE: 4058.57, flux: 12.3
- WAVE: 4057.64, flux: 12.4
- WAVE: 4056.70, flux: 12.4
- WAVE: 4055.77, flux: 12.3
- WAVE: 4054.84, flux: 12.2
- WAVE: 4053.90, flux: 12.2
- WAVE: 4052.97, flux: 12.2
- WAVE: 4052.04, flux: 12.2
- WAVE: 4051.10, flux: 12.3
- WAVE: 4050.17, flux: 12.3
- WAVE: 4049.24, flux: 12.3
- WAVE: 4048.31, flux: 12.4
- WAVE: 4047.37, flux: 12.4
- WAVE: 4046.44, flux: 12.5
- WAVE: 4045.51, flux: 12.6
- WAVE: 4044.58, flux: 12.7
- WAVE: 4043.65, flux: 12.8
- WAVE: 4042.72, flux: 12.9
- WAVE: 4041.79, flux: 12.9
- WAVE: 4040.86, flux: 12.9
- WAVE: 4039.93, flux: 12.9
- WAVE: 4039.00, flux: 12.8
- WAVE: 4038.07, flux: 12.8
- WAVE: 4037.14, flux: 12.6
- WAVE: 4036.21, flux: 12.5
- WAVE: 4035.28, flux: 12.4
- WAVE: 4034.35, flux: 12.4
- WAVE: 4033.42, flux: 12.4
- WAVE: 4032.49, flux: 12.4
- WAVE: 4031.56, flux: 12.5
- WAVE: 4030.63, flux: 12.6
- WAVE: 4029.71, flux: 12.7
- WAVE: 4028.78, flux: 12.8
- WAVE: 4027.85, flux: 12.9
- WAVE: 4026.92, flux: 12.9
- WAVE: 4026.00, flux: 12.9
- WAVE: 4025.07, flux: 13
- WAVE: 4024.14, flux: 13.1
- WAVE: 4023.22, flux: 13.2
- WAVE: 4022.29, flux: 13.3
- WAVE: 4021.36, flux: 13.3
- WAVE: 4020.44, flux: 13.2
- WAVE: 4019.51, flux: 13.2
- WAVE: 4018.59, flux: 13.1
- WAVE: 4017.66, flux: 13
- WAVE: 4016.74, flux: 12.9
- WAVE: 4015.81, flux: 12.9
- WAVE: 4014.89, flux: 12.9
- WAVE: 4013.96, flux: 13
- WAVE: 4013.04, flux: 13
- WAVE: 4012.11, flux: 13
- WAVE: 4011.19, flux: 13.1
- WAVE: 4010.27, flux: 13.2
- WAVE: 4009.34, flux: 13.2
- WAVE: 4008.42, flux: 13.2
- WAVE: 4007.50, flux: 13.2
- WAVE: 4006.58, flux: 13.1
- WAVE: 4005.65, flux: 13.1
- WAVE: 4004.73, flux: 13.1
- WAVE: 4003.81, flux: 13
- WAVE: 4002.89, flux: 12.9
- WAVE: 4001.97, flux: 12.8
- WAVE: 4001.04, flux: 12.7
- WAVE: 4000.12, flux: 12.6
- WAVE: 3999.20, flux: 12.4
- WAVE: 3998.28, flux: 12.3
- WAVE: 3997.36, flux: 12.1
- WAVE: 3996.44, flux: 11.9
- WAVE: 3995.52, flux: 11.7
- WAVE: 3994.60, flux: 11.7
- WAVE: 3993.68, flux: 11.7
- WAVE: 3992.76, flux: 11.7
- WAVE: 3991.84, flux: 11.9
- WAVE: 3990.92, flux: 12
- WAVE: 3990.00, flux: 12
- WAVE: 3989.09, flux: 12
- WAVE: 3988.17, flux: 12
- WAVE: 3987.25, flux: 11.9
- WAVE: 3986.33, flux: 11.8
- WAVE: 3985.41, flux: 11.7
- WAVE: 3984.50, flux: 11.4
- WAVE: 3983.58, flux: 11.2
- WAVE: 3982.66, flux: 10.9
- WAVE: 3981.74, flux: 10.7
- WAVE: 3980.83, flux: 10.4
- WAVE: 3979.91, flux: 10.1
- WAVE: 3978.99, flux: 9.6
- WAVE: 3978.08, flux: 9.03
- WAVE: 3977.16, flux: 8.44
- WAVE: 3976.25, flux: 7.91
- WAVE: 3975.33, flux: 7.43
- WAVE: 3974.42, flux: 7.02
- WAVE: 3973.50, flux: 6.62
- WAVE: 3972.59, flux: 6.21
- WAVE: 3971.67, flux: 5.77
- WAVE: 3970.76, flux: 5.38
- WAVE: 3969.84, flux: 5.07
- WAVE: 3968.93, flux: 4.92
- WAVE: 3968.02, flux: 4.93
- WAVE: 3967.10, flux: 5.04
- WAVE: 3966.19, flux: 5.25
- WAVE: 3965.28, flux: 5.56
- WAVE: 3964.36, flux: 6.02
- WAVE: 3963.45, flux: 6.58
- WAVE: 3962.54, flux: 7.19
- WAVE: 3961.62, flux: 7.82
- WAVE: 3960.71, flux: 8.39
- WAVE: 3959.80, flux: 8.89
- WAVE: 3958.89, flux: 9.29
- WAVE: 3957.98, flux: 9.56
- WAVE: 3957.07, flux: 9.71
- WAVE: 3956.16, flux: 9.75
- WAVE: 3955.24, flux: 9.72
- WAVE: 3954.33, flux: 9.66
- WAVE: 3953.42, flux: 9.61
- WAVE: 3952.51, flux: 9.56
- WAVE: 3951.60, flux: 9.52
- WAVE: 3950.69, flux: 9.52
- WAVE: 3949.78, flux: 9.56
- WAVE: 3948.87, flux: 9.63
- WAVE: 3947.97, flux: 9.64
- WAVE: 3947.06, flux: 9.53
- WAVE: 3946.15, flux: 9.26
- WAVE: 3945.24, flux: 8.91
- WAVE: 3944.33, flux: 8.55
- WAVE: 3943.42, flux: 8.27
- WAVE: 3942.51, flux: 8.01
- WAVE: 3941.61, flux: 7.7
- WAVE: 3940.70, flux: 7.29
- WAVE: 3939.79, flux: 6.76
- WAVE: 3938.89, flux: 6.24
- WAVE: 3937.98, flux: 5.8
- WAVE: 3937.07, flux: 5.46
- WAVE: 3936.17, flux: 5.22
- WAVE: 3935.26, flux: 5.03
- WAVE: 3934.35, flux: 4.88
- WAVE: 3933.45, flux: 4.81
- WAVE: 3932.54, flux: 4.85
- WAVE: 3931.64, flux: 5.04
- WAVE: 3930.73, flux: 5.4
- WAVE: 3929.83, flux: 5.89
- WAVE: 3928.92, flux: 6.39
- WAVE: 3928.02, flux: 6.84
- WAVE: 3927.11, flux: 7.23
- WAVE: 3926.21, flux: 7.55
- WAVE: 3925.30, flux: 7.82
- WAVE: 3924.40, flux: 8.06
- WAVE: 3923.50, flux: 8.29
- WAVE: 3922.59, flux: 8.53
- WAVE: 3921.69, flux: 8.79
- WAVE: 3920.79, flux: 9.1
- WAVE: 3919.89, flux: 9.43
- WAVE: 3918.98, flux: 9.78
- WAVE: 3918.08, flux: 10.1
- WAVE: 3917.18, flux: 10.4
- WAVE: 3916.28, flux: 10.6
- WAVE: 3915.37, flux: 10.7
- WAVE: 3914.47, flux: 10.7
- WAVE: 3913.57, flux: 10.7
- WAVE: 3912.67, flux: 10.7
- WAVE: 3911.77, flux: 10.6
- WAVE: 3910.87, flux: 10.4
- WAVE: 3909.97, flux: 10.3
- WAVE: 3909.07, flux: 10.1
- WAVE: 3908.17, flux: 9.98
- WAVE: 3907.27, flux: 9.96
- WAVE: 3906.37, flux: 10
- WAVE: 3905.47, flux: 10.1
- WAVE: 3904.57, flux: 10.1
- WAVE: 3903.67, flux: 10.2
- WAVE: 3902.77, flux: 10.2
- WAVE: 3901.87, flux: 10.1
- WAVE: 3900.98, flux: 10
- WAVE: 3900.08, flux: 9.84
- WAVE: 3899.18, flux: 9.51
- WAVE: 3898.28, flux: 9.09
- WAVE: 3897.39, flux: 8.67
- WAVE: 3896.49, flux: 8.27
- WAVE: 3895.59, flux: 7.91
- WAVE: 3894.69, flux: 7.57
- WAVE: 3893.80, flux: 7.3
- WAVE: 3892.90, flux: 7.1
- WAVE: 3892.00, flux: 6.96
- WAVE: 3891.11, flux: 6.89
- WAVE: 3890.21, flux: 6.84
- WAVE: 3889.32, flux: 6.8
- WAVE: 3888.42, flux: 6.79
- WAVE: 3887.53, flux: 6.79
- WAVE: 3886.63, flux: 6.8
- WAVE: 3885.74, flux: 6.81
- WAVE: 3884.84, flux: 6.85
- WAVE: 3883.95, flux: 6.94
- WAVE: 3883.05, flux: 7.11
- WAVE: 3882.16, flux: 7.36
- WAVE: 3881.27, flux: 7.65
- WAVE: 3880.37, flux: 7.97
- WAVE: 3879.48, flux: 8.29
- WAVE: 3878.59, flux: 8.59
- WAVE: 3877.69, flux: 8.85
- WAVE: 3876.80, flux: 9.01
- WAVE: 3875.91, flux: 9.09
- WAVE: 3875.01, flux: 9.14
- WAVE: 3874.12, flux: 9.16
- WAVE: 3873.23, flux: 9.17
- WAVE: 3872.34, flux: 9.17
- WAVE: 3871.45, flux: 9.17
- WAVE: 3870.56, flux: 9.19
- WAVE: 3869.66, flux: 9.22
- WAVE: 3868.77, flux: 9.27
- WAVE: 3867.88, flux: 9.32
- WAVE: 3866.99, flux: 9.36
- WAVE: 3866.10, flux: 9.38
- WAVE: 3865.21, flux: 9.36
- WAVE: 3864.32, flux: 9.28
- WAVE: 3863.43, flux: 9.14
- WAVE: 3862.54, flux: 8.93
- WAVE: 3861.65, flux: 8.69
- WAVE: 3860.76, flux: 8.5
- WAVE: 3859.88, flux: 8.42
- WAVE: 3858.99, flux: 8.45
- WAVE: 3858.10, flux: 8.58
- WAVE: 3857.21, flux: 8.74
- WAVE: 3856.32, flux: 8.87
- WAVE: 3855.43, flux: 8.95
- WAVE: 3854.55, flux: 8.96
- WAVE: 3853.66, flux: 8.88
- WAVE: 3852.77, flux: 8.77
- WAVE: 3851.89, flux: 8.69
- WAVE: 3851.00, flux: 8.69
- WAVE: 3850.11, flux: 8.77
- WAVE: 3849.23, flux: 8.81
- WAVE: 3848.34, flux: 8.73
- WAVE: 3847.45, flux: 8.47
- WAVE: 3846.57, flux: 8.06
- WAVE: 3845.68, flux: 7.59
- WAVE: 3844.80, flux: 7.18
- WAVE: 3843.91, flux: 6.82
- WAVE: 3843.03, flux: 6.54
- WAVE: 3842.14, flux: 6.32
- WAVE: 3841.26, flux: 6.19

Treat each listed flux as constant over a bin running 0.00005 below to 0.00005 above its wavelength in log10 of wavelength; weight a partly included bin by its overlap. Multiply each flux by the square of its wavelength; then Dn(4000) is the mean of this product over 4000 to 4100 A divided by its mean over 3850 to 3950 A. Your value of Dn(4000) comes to 1.59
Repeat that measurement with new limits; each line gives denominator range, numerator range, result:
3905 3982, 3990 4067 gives 1.62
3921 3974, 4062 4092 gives 1.77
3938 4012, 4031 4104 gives 1.28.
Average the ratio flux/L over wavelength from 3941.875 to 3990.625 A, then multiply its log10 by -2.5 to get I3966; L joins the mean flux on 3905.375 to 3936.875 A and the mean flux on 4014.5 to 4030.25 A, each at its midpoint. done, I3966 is 0.193 mag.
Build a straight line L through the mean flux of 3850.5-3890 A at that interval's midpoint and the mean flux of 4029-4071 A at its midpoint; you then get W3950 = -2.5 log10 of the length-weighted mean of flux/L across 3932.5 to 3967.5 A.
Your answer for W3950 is 0.296 mag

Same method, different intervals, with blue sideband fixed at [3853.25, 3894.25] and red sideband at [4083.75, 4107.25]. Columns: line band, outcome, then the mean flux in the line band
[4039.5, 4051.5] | -0.22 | 12.6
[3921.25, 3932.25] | 0.25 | 7.12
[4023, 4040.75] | -0.24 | 12.7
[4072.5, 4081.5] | -0.13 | 12.1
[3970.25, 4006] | -0.11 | 10.7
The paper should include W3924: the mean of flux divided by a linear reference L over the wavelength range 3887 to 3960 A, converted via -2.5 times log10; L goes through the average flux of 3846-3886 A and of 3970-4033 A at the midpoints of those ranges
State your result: 0.17 mag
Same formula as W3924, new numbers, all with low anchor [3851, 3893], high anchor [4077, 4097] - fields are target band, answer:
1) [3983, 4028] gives -0.18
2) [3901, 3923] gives -0.12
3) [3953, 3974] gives 0.34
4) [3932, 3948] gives 0.35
